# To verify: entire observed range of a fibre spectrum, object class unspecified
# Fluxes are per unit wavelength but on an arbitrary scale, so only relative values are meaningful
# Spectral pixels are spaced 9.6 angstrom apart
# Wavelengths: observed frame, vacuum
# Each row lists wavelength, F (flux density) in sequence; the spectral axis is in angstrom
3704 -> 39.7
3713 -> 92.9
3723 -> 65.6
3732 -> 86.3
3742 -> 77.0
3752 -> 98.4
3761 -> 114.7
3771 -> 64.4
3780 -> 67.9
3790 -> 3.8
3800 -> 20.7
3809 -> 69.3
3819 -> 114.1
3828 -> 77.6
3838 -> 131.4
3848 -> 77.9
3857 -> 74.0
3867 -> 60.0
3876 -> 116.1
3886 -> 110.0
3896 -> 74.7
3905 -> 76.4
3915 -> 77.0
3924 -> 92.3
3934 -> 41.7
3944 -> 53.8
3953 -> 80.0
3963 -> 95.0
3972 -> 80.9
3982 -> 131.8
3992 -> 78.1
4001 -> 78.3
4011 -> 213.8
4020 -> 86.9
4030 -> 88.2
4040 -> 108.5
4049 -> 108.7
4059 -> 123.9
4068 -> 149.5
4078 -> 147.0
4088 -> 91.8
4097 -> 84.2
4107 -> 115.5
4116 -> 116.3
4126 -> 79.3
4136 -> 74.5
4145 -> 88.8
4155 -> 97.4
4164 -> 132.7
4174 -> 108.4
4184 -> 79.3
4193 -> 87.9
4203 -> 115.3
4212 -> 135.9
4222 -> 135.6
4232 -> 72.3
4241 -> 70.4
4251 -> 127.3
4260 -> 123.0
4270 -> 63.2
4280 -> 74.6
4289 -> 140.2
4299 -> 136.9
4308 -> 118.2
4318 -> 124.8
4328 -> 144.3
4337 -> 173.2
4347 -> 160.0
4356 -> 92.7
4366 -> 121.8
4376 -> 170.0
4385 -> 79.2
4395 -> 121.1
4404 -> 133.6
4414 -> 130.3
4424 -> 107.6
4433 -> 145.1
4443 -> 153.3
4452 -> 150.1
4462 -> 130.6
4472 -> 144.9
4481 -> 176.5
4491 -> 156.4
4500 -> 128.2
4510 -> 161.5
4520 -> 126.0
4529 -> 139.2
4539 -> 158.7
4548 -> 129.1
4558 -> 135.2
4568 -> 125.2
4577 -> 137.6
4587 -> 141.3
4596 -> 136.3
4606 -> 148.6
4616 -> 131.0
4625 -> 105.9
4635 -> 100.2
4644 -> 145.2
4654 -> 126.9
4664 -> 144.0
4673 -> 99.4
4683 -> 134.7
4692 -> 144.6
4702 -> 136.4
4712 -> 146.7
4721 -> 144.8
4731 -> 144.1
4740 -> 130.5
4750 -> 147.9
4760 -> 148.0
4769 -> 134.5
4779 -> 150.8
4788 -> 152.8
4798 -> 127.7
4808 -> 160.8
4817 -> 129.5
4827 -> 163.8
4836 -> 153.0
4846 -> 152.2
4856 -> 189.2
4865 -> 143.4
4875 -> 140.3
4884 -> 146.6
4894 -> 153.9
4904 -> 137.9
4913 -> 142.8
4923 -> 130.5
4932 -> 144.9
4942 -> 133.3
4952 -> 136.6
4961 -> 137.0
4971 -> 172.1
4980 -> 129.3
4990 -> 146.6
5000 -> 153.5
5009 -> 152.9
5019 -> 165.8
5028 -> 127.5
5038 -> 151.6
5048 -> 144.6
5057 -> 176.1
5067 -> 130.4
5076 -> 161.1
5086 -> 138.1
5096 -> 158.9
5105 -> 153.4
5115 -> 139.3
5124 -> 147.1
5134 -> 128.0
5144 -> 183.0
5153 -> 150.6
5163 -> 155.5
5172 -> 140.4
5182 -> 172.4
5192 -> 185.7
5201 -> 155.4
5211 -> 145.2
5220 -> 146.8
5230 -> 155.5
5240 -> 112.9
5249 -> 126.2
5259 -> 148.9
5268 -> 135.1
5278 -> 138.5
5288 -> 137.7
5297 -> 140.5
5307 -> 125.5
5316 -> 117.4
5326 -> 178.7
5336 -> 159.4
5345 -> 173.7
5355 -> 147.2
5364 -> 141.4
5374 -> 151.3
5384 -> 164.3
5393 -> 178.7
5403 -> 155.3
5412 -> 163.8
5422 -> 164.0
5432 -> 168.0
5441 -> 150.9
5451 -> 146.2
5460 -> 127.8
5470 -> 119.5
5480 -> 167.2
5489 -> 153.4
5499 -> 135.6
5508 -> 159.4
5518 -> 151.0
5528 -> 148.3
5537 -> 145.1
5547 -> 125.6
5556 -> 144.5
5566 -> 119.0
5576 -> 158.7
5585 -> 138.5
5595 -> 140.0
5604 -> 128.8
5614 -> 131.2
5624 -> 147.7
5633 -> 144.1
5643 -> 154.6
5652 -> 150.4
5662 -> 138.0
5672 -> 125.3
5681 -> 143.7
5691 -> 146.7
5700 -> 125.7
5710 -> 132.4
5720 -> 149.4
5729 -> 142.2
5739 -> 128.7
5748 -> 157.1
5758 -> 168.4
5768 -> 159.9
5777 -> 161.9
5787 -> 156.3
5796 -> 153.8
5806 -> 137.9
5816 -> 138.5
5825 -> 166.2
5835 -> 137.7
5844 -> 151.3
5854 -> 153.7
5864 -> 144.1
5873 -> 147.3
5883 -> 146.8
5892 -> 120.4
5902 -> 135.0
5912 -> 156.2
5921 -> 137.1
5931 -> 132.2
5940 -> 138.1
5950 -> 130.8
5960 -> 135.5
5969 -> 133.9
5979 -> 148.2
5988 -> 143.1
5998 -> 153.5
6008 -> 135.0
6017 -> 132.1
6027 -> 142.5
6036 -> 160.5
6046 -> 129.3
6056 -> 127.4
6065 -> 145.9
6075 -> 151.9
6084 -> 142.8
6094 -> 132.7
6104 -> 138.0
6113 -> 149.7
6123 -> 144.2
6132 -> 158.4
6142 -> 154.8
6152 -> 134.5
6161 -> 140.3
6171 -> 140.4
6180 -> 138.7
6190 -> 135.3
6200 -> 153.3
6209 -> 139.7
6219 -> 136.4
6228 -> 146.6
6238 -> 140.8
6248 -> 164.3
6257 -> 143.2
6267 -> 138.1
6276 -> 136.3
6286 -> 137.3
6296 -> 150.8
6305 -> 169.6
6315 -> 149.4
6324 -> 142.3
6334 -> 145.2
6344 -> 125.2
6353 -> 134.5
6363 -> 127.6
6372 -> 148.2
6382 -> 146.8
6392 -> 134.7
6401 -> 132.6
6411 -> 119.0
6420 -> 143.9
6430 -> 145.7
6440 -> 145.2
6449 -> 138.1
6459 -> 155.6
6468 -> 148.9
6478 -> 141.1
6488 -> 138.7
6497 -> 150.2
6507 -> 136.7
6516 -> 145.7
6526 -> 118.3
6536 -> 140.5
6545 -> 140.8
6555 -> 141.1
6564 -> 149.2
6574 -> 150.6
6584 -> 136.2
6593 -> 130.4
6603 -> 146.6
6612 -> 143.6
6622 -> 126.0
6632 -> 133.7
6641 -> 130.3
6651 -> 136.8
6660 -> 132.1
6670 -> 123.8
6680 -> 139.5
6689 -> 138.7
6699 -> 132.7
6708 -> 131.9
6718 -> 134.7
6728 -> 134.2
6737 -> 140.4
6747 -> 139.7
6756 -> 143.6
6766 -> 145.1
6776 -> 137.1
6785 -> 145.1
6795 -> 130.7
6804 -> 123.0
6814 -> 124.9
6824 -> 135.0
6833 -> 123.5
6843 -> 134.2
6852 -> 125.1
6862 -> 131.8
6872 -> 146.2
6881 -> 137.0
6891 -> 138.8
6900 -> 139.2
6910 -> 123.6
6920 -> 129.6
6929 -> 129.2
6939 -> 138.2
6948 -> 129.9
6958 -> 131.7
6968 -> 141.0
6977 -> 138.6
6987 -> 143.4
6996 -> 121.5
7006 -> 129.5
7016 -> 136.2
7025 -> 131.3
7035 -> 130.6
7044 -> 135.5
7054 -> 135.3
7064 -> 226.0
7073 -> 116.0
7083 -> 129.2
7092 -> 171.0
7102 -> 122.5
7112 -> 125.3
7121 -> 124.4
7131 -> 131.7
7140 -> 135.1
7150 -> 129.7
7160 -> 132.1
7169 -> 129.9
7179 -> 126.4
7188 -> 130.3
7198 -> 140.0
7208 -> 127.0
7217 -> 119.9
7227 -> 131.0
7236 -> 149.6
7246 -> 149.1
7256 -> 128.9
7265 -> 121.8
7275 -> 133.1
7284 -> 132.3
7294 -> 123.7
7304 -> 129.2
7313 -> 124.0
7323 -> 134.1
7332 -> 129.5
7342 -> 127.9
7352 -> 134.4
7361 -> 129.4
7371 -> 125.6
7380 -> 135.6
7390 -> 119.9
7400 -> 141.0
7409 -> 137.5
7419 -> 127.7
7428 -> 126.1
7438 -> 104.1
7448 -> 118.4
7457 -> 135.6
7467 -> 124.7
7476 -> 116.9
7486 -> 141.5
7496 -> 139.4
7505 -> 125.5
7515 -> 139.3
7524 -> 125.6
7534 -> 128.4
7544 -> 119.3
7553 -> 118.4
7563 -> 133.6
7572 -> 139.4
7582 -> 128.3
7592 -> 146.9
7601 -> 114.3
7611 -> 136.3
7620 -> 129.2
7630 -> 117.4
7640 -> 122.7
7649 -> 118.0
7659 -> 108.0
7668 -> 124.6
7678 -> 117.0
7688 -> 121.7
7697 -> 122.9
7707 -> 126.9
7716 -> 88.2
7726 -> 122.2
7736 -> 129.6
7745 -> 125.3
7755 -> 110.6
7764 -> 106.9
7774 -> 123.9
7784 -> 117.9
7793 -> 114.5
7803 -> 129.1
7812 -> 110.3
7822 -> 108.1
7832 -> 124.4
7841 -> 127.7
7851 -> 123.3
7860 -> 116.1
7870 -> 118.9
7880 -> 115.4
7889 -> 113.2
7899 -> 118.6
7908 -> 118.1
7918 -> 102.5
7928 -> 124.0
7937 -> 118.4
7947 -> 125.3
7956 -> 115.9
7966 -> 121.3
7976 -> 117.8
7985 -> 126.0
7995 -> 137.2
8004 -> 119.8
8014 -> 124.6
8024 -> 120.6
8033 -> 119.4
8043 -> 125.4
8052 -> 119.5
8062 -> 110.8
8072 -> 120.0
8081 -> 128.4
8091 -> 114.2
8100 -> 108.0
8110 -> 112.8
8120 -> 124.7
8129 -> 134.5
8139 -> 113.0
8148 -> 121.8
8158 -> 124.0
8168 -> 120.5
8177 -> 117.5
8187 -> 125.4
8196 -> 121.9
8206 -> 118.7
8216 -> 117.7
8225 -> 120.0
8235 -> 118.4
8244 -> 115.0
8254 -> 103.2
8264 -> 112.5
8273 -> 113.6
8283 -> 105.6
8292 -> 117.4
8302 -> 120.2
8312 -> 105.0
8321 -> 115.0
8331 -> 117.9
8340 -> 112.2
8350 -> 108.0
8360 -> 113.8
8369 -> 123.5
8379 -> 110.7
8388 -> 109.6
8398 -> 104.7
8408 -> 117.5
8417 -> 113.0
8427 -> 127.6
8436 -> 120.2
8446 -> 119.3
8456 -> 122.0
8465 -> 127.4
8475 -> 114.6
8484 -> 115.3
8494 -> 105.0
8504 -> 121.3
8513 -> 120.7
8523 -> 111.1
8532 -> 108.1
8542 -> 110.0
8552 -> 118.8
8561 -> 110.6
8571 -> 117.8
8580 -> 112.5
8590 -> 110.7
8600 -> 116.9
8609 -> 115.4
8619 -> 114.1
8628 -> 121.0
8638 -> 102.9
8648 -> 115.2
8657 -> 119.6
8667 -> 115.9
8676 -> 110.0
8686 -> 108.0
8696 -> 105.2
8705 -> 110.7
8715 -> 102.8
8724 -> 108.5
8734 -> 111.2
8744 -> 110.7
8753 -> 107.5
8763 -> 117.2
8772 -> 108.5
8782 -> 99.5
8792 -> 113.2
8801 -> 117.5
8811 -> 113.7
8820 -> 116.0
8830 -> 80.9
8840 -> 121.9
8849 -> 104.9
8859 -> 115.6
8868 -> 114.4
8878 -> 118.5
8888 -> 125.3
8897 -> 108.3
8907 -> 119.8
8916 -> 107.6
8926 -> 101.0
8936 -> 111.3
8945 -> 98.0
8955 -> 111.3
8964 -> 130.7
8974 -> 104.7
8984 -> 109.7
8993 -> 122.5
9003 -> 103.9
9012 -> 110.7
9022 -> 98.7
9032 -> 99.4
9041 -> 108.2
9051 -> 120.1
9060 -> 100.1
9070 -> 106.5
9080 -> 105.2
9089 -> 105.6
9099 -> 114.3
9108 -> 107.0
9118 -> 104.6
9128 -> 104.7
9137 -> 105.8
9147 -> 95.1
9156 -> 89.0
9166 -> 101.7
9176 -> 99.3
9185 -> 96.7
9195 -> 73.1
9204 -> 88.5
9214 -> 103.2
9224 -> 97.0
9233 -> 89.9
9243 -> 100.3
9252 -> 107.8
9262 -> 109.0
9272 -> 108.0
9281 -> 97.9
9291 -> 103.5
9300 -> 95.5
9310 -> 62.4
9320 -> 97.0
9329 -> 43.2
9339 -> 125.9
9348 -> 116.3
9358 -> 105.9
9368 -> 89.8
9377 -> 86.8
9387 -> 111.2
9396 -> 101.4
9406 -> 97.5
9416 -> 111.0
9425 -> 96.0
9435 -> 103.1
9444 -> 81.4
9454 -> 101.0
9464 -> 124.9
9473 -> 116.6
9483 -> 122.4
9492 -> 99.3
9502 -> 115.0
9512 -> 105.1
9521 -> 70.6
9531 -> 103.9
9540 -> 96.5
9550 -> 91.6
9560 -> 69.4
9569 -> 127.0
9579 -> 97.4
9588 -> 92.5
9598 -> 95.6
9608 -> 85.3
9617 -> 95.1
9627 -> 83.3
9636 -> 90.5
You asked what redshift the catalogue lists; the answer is 0.076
